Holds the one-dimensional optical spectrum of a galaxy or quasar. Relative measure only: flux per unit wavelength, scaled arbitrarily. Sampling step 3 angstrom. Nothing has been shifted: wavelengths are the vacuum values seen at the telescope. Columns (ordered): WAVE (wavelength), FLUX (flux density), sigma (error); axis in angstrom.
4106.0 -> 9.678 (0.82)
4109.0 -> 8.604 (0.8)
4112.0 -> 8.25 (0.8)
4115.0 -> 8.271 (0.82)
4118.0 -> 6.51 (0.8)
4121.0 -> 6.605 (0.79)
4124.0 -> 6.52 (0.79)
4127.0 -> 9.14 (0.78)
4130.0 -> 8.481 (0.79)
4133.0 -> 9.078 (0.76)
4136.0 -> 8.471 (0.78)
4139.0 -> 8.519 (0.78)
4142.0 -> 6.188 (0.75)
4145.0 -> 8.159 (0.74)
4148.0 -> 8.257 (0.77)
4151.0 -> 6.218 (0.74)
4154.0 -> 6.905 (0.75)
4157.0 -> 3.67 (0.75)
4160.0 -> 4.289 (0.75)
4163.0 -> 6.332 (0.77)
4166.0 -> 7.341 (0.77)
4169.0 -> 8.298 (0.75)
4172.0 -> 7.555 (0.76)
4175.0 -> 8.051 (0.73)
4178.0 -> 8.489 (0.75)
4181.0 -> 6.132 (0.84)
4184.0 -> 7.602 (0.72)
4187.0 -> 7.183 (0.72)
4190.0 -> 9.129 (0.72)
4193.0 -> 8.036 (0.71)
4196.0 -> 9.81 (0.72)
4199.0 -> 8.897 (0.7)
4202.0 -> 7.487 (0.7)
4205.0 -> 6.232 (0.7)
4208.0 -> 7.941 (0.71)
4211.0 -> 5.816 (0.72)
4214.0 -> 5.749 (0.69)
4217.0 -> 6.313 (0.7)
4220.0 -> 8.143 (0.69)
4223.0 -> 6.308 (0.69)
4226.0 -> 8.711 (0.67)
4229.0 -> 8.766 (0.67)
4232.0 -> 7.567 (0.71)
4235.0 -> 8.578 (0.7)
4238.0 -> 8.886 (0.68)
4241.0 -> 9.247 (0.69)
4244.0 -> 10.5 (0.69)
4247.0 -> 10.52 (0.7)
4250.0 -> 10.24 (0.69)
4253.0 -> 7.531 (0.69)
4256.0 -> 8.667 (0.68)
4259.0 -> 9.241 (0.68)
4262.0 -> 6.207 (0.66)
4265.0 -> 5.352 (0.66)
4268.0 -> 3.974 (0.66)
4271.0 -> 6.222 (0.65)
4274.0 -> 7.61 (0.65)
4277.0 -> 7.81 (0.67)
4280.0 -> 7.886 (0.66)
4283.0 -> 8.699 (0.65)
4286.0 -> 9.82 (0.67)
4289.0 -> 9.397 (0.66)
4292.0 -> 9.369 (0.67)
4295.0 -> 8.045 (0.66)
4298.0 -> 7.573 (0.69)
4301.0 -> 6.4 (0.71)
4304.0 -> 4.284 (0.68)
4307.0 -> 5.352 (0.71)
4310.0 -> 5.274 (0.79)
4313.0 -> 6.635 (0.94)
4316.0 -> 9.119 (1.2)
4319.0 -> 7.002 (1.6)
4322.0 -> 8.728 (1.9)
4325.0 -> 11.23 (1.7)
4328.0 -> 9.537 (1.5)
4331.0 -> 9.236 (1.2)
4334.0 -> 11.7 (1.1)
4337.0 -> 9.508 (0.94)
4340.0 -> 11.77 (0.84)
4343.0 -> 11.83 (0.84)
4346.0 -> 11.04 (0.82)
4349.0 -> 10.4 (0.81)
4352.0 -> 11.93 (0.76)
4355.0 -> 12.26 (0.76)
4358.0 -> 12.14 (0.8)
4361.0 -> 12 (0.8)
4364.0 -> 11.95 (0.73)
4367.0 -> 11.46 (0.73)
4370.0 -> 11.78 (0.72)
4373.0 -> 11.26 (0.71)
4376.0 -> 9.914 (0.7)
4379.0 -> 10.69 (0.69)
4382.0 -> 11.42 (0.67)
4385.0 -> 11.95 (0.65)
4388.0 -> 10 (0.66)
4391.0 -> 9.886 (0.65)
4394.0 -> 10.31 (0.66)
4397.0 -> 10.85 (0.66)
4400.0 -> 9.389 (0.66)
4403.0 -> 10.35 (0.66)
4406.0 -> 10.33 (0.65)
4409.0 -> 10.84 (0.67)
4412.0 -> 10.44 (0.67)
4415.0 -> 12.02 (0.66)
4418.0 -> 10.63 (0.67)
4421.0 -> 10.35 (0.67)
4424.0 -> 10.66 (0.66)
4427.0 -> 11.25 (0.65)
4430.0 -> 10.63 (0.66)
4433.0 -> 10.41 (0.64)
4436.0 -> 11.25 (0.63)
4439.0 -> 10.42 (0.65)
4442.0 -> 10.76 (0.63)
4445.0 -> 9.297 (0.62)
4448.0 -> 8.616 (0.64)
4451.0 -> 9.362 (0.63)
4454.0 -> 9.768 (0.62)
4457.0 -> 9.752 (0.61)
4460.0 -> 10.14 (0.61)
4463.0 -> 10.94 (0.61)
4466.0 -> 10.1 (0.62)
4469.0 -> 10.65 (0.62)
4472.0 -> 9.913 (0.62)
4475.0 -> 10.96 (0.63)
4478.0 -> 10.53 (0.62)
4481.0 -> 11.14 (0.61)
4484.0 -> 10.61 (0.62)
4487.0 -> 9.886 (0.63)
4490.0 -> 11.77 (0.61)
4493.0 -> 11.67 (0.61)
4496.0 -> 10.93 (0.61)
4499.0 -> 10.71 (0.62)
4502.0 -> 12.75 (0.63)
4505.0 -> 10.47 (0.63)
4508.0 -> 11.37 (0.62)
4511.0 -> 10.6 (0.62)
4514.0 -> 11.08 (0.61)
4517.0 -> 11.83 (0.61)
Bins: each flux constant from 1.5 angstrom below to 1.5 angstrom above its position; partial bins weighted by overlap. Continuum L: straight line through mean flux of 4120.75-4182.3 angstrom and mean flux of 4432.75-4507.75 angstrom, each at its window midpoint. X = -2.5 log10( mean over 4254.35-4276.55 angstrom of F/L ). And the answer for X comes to 0.23 mag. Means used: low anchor 7.29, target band 6.81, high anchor 10.5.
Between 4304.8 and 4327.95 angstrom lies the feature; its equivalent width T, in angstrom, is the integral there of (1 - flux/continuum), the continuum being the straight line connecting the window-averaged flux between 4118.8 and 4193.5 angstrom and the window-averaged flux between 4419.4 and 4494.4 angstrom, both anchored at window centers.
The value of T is 3.5 angstrom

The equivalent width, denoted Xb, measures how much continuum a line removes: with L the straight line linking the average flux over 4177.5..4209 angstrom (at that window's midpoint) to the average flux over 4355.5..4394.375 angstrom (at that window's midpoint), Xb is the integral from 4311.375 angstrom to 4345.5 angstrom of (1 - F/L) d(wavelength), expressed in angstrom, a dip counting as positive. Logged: 2.2 angstrom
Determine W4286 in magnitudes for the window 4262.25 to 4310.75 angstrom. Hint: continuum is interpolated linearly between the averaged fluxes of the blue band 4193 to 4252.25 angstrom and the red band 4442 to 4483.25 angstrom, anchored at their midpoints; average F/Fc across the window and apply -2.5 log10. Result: 0.225 mag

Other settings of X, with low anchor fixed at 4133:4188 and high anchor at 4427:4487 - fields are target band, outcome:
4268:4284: 0.154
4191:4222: 0.025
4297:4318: 0.341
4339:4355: -0.248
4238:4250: -0.233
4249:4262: -0.053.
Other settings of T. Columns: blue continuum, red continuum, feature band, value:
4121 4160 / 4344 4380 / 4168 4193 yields 0.76 angstrom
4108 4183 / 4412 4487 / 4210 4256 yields 0.15 angstrom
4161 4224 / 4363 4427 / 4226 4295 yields 2.16 angstrom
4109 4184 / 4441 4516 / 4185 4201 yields -1.52 angstrom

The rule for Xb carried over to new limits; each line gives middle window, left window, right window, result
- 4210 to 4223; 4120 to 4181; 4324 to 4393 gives 3.1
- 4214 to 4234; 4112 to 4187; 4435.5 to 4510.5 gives 1.3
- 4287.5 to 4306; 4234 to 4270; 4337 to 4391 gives 3.9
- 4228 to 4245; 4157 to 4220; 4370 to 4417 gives -1.7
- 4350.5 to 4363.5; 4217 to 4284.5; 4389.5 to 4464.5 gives -3.7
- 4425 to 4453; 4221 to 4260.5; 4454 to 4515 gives 0.5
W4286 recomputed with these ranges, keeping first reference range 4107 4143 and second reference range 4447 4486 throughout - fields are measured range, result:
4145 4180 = 0.19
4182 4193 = 0.06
